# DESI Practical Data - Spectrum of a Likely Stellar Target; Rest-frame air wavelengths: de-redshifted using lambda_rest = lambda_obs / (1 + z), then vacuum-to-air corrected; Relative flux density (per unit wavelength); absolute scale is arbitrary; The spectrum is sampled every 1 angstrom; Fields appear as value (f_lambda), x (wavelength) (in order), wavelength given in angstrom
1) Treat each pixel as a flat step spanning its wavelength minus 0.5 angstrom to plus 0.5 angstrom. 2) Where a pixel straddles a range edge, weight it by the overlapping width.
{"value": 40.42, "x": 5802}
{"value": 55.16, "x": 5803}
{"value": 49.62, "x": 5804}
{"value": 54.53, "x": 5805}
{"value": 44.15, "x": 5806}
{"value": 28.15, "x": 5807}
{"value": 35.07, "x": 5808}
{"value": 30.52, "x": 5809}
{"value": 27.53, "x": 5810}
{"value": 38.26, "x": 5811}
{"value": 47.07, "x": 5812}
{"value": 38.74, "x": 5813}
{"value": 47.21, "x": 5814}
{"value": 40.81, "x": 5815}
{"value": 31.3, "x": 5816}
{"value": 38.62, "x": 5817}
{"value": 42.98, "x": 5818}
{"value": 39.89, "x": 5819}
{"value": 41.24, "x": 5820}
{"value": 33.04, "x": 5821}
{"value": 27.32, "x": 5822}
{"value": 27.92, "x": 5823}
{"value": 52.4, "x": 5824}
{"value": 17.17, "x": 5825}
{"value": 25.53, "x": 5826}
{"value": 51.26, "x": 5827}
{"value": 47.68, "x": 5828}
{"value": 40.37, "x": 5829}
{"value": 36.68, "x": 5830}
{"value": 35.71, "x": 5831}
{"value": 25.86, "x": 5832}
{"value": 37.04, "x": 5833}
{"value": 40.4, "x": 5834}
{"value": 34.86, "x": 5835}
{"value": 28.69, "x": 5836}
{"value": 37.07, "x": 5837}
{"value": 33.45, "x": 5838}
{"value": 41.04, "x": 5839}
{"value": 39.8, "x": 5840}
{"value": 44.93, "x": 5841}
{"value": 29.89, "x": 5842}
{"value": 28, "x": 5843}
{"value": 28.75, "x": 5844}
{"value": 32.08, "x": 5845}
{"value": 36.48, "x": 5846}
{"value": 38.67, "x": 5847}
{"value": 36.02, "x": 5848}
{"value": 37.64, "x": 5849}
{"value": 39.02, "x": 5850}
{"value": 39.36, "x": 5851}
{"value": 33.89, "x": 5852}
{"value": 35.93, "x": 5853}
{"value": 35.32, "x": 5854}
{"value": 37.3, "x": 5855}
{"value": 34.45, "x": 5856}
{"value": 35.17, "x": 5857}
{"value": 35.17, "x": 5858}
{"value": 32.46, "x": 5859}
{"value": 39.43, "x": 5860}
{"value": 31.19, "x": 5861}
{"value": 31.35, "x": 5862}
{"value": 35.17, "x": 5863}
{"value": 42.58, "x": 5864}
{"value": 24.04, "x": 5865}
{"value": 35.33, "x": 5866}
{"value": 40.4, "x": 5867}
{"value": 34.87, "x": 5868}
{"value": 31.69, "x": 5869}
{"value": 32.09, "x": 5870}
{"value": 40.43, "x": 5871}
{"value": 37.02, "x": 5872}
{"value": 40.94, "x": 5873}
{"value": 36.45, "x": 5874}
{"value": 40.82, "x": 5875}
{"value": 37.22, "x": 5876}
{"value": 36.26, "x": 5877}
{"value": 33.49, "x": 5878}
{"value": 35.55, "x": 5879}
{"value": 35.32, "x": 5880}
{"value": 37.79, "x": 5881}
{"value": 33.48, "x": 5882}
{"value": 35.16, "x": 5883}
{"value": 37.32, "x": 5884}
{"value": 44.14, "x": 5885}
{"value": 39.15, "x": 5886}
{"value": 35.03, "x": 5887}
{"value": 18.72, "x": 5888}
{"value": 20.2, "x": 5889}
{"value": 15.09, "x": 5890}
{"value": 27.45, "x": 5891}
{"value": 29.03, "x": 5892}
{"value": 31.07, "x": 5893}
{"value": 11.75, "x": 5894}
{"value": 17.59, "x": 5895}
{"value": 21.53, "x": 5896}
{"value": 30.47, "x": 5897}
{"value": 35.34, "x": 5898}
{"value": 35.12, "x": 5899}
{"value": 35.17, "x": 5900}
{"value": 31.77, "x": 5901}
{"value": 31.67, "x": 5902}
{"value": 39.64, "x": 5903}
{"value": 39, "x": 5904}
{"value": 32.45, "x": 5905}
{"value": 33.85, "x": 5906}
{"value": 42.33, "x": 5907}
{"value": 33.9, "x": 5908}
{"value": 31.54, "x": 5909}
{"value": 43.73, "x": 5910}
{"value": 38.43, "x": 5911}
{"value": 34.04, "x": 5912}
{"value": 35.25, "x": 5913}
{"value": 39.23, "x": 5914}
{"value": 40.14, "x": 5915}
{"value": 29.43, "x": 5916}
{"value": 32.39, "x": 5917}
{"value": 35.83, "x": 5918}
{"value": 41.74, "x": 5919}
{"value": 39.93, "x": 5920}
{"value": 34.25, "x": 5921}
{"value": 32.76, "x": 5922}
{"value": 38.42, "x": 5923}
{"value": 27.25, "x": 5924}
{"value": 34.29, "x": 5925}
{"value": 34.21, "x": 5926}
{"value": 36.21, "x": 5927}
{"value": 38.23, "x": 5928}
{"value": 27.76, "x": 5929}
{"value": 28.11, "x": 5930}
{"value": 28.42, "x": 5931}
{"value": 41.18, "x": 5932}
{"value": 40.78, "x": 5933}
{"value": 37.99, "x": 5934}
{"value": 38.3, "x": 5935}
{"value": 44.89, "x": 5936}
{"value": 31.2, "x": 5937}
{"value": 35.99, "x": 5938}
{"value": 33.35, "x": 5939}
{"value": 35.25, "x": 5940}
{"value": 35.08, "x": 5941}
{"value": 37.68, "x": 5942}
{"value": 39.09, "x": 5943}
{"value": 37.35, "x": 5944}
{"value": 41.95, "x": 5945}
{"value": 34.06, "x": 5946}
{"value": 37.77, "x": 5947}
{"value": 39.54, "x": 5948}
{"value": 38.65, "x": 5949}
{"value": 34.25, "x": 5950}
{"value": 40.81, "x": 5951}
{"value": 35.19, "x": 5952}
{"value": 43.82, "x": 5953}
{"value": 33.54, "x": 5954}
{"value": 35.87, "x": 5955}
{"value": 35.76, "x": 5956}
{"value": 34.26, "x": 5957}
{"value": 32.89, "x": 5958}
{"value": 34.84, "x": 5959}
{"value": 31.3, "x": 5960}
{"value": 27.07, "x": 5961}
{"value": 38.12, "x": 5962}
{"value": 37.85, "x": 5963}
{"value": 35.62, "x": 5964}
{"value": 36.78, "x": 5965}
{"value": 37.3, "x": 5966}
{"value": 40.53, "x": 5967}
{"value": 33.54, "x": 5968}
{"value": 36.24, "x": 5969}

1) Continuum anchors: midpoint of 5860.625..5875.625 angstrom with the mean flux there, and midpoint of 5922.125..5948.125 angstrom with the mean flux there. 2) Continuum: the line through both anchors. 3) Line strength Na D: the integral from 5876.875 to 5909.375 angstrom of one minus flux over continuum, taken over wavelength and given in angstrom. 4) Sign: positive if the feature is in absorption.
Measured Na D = 3.7 angstrom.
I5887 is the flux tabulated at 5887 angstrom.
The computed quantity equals 35.03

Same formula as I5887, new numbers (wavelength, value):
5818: 42.98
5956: 35.76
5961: 27.07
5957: 34.26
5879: 35.55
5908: 33.9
